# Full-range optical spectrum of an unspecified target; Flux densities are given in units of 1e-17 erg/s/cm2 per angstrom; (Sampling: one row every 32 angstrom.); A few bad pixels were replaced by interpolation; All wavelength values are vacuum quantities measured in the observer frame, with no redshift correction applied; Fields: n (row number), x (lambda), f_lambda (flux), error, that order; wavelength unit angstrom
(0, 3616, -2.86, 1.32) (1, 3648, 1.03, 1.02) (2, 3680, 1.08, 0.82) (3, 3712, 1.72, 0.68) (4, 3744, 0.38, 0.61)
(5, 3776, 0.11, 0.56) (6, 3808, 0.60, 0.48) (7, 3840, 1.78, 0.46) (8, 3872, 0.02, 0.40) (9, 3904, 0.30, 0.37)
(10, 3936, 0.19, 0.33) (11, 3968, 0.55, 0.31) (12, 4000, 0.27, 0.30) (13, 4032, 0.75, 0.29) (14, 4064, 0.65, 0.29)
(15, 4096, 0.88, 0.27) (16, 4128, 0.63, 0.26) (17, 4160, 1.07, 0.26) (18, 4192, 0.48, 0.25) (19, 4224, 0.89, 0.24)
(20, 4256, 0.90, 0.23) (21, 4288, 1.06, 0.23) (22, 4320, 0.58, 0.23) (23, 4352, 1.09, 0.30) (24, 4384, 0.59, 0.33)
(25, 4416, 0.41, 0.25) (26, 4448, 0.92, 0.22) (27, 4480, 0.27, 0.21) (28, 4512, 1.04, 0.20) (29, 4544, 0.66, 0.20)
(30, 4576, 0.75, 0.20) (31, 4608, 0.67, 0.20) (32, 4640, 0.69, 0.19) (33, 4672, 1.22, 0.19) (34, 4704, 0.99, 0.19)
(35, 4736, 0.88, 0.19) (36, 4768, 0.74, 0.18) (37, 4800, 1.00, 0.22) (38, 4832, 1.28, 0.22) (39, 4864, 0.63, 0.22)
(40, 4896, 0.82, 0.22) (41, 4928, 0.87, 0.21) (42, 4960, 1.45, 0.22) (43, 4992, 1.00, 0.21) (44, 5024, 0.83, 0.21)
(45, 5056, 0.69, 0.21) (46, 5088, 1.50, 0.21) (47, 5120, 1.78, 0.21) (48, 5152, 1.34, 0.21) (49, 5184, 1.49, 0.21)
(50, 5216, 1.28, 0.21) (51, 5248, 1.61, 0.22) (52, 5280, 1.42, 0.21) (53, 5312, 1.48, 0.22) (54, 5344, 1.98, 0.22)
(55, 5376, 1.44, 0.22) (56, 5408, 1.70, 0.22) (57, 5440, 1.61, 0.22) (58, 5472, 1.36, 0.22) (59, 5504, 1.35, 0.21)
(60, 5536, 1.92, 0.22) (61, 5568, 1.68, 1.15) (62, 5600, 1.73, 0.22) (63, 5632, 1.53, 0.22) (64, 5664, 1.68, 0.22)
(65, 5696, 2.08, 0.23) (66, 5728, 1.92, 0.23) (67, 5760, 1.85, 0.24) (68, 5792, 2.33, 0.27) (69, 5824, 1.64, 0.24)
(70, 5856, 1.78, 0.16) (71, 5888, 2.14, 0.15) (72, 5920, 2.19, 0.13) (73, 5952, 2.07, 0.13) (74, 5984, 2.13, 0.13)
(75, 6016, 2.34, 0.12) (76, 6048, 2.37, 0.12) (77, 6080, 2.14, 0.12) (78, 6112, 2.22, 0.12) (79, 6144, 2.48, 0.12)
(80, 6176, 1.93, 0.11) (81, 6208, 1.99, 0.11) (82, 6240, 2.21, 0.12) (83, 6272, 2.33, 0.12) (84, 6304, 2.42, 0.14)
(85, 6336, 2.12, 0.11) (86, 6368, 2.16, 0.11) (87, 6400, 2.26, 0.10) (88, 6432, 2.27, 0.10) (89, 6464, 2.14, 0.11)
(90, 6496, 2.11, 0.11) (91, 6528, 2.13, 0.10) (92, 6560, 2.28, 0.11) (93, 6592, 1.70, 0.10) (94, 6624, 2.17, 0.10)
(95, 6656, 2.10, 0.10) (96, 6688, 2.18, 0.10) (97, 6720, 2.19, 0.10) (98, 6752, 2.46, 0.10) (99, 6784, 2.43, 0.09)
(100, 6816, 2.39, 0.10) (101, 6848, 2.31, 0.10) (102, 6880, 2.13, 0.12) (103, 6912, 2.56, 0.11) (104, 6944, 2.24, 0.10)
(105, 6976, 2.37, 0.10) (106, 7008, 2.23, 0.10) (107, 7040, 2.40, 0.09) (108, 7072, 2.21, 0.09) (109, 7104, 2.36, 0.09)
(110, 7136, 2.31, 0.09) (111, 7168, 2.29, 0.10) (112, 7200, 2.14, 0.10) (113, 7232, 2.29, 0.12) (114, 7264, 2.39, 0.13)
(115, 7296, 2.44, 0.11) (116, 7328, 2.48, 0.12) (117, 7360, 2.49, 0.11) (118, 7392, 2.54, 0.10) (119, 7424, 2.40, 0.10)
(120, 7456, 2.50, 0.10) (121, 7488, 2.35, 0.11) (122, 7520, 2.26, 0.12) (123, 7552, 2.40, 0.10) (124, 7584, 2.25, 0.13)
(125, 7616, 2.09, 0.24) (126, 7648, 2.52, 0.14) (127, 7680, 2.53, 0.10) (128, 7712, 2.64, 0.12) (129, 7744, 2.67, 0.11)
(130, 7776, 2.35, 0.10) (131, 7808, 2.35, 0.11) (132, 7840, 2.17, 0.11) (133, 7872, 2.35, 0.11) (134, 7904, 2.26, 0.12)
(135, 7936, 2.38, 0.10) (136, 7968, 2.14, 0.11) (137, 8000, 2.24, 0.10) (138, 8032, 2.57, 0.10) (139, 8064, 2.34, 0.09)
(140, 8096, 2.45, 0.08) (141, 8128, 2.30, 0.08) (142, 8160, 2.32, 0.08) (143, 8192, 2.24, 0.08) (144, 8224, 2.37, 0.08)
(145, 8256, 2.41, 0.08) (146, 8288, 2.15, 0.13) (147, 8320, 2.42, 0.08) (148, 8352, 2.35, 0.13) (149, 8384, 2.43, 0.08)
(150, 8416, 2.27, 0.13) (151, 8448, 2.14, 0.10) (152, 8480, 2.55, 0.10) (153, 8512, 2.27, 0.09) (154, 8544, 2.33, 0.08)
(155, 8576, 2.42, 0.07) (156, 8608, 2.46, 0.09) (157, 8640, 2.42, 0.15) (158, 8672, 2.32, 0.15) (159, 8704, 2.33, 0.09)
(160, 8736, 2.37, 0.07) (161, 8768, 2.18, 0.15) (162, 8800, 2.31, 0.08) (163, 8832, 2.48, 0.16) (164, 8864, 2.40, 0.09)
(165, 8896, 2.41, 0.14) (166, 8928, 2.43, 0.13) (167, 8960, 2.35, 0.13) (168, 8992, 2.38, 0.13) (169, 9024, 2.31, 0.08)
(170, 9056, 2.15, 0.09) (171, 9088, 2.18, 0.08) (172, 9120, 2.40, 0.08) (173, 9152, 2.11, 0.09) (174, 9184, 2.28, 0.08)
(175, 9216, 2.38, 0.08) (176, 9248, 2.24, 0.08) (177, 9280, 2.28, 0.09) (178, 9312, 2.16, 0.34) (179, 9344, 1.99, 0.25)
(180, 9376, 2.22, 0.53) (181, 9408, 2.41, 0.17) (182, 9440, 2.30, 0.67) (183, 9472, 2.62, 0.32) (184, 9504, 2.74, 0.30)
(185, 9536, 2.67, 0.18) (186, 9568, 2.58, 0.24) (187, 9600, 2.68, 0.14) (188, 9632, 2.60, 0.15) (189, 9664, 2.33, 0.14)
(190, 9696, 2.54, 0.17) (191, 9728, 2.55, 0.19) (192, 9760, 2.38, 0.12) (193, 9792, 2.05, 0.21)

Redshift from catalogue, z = 0.273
